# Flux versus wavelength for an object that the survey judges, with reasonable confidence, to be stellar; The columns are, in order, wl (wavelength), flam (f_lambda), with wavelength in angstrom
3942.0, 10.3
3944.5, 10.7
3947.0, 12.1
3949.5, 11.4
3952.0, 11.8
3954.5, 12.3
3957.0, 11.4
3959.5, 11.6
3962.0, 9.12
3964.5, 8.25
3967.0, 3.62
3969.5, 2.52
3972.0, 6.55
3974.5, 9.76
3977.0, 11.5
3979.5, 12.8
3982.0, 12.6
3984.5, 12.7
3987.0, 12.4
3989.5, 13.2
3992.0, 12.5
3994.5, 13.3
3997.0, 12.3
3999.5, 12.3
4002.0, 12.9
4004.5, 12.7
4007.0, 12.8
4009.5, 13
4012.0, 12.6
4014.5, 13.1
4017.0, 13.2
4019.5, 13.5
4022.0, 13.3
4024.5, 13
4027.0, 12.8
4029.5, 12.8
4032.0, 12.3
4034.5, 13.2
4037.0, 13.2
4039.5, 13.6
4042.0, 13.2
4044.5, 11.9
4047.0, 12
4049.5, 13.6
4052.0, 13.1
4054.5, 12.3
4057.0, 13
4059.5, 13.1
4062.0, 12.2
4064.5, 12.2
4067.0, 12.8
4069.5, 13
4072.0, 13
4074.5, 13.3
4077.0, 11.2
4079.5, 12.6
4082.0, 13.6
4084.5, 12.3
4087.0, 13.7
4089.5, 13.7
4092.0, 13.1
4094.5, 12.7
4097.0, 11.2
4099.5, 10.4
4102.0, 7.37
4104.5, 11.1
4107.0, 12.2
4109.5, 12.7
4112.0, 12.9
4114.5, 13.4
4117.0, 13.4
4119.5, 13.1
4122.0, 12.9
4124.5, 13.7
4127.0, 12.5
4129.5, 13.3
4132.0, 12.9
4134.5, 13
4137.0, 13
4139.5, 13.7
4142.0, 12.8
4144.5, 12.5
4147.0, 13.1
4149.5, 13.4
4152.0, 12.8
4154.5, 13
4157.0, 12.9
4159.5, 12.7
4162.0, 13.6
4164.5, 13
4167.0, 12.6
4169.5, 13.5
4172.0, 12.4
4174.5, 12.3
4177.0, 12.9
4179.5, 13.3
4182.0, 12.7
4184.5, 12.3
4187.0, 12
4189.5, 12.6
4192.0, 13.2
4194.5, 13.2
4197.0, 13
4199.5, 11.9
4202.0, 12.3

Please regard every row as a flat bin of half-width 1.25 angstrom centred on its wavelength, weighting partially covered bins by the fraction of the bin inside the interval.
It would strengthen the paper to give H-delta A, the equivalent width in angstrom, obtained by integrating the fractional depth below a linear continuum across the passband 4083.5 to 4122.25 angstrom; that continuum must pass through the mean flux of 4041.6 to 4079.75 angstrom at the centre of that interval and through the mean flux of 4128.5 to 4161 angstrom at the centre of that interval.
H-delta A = 1.8 angstrom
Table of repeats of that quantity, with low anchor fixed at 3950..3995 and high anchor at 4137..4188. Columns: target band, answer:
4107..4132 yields -1.5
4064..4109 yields -1.2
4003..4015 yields -2.1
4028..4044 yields -2.5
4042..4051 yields -1.0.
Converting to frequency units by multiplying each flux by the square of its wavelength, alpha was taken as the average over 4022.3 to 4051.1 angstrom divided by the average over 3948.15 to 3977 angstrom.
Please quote 1.48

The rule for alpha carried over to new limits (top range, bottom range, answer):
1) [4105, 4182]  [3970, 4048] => 1.12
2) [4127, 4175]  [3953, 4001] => 1.33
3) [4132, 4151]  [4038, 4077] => 1.07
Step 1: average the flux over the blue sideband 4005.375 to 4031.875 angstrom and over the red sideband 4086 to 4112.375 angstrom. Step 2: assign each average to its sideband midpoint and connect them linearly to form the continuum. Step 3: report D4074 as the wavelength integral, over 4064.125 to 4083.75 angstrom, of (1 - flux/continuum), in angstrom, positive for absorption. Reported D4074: -0.8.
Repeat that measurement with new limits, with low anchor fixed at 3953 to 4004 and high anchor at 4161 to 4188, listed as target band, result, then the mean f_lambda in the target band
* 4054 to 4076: -2.15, 12.8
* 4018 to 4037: -3.00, 13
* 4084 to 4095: -1.20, 13.2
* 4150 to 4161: -0.28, 12.9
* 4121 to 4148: -1.48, 13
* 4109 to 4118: -0.73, 13.1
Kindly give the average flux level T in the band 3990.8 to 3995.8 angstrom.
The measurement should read 12.9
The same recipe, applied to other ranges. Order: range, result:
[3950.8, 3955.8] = 12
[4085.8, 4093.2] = 13.5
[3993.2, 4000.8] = 12.6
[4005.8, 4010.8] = 12.9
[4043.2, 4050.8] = 12.5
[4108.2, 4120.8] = 13.1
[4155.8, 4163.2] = 13.1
